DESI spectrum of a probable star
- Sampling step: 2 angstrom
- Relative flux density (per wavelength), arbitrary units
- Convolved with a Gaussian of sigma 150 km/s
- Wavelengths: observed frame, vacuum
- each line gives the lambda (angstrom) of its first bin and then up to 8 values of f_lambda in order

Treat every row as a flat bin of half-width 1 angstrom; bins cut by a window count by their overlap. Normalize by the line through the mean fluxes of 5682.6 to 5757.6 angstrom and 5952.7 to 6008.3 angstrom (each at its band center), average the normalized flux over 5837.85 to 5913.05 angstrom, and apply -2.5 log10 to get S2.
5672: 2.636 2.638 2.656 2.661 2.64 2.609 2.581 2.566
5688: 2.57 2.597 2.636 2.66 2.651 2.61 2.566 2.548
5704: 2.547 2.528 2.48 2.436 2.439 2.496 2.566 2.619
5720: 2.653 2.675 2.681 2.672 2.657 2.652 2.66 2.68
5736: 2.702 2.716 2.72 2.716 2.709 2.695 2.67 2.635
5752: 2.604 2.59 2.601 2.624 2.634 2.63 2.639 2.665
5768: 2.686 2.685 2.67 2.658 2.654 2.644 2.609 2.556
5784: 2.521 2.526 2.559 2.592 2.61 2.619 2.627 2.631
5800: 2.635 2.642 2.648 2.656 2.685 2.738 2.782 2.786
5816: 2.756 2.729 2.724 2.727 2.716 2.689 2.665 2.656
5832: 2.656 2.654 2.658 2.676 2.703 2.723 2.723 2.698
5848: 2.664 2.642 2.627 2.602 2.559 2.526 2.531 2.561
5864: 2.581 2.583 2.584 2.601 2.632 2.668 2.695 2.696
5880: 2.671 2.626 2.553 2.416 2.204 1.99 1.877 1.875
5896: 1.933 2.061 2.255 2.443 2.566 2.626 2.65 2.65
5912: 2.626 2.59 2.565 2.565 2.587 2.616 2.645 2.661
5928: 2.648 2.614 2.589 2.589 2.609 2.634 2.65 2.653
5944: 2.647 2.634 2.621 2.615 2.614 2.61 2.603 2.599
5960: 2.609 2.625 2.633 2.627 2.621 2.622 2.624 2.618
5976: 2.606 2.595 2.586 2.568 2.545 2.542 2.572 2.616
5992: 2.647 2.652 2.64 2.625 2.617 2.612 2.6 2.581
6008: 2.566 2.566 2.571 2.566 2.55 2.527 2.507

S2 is 0.04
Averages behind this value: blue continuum 2.62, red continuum 2.61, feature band 2.51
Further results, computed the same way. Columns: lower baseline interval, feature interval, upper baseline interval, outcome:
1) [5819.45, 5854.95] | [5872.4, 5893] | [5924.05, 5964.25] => 0.089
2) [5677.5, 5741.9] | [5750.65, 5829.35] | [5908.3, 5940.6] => -0.016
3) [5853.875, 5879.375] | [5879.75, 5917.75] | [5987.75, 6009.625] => 0.100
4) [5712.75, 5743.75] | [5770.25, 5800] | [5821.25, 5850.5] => 0.026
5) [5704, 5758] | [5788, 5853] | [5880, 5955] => -0.048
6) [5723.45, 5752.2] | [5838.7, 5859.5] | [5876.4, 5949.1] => -0.034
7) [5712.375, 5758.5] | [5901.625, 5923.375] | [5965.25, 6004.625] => 0.010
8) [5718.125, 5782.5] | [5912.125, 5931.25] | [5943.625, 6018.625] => 0.002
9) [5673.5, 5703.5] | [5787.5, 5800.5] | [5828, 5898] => -0.022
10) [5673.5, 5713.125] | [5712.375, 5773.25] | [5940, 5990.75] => -0.027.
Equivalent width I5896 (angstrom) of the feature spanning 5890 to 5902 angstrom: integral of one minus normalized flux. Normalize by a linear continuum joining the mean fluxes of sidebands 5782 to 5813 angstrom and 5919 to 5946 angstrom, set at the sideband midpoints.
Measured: 2.7 angstrom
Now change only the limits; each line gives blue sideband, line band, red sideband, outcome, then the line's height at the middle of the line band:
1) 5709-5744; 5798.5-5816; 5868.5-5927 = -1.0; 2.56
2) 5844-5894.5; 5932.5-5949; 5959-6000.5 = -0.3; 2.58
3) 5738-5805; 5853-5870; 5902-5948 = 0.4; 2.62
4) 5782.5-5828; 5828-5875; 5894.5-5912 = -1.8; 2.54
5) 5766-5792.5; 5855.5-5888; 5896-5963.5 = 0.1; 2.59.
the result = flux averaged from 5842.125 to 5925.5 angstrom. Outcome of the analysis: 2.51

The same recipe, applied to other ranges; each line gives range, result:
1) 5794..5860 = 2.67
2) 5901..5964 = 2.61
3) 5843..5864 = 2.61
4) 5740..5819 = 2.65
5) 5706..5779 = 2.63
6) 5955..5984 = 2.61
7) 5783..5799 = 2.59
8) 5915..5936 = 2.61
